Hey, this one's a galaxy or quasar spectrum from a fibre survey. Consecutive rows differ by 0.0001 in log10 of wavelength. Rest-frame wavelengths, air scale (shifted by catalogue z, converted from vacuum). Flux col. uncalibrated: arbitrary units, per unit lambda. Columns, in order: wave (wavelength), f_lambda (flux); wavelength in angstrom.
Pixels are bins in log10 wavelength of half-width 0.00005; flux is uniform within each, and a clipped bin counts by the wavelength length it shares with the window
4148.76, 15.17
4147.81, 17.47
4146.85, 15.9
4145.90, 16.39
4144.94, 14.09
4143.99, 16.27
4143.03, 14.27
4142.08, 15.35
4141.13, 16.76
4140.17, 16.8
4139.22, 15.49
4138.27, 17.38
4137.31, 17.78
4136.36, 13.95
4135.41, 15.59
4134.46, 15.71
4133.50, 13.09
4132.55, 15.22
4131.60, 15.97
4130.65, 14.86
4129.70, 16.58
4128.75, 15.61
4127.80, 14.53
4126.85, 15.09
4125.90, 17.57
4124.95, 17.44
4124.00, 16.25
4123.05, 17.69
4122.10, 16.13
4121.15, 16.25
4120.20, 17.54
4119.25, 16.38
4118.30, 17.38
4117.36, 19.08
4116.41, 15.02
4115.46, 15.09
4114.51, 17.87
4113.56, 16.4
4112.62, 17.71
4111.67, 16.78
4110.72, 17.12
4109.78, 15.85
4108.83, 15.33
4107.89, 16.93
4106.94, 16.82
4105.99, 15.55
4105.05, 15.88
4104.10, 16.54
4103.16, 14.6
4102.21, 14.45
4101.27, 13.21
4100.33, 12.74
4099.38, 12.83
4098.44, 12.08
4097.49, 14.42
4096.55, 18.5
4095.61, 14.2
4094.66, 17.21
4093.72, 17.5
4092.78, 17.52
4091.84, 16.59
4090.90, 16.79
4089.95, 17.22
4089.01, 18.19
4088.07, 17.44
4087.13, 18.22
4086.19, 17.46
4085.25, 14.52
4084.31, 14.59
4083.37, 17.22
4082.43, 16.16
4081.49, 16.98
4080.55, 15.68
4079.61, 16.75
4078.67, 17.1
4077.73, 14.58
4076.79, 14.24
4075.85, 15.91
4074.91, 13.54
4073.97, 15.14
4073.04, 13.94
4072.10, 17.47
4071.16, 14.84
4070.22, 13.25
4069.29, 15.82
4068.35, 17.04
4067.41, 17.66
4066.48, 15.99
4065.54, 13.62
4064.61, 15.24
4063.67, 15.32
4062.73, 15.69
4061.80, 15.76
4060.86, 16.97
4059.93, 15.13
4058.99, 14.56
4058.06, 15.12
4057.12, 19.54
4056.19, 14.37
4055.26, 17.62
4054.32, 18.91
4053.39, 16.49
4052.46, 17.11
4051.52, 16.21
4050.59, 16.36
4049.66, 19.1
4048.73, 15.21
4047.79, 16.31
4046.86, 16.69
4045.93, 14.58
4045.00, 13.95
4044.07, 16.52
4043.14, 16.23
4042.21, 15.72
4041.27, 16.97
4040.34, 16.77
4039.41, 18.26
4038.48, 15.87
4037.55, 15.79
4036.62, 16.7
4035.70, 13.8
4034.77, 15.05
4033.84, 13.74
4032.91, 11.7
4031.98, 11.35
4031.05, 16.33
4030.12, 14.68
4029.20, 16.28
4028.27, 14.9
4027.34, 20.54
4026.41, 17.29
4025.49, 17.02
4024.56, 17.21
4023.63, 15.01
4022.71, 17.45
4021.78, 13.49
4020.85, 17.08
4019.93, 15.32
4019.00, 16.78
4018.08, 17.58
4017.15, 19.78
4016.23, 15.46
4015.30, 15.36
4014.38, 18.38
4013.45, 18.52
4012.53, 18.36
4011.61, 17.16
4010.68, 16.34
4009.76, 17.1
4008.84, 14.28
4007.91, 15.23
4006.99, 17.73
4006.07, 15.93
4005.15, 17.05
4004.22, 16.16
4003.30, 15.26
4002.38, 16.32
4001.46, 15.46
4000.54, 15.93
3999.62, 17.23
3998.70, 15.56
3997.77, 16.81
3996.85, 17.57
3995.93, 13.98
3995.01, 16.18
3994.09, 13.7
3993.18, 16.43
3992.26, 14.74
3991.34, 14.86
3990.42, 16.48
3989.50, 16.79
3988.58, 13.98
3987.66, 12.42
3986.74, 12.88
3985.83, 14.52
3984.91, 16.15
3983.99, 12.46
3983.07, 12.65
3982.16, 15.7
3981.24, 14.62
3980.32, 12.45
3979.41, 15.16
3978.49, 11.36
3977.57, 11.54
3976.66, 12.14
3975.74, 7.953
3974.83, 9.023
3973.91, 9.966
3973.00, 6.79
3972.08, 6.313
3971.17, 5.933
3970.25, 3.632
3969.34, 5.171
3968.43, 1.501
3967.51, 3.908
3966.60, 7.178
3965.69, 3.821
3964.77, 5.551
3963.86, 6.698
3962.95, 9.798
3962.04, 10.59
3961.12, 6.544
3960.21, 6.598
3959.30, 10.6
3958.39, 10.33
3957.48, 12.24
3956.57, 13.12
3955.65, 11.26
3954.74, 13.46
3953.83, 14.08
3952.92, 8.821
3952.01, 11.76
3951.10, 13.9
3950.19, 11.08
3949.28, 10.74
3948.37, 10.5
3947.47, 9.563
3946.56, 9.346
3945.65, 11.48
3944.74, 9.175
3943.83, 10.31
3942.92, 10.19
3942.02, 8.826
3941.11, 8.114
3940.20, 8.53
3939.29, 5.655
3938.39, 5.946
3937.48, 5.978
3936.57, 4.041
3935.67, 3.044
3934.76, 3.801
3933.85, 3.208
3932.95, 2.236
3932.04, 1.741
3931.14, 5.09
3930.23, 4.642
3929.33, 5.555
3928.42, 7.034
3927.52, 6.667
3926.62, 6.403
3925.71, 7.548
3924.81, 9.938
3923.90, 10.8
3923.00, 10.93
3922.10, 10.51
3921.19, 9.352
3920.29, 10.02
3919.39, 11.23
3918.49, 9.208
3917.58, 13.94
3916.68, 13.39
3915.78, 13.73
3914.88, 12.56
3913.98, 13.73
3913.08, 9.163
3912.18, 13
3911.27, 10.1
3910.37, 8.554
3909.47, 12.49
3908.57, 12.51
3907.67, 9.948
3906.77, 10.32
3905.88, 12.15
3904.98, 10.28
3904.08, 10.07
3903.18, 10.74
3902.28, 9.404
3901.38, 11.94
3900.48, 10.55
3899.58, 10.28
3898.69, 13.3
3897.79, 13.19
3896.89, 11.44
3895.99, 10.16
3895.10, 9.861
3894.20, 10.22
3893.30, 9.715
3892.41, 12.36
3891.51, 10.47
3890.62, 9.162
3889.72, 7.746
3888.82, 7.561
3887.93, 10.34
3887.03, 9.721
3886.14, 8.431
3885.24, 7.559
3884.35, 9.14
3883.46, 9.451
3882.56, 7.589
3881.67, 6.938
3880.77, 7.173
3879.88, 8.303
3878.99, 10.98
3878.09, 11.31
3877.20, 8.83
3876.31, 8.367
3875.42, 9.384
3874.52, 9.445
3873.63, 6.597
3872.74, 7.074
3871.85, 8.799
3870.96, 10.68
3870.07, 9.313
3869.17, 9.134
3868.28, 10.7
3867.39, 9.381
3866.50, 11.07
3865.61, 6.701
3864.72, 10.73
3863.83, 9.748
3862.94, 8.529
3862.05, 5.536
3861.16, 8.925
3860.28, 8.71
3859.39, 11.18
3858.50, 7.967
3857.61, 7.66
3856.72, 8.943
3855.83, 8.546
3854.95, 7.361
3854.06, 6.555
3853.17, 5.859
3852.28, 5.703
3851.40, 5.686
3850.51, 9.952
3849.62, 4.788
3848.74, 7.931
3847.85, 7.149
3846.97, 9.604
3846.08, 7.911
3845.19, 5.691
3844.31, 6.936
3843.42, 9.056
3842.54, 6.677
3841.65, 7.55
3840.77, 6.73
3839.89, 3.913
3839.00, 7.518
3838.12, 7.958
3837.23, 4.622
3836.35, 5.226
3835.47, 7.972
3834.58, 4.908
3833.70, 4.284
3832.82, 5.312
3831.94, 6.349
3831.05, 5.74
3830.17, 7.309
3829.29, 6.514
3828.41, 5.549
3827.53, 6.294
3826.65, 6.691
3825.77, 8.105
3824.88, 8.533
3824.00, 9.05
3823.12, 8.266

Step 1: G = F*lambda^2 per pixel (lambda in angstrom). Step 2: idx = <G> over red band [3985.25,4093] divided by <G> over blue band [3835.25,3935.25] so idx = 1.96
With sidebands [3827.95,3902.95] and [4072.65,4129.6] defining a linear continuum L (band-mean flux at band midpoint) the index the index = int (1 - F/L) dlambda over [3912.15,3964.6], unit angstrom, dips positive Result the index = 8.2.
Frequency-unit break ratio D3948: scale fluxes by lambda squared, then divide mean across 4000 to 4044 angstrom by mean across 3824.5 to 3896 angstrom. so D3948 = 2.2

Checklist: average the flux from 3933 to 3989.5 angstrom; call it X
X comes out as 9.43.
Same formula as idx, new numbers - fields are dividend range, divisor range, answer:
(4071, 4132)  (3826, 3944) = 2.11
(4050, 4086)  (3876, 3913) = 1.72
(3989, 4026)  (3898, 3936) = 1.83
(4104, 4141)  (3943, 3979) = 1.94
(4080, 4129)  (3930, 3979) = 2.16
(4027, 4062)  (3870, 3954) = 1.83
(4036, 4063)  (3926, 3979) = 2.16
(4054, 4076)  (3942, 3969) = 1.77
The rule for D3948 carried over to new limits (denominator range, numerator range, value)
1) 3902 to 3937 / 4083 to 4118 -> 1.97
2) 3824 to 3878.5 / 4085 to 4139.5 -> 2.39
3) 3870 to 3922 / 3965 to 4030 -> 1.45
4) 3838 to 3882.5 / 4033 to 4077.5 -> 2.14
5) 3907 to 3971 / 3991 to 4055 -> 1.93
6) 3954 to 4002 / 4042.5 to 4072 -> 1.45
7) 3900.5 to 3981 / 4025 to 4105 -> 1.86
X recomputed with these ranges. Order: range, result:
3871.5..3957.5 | 9.43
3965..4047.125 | 14.3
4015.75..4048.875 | 15.9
